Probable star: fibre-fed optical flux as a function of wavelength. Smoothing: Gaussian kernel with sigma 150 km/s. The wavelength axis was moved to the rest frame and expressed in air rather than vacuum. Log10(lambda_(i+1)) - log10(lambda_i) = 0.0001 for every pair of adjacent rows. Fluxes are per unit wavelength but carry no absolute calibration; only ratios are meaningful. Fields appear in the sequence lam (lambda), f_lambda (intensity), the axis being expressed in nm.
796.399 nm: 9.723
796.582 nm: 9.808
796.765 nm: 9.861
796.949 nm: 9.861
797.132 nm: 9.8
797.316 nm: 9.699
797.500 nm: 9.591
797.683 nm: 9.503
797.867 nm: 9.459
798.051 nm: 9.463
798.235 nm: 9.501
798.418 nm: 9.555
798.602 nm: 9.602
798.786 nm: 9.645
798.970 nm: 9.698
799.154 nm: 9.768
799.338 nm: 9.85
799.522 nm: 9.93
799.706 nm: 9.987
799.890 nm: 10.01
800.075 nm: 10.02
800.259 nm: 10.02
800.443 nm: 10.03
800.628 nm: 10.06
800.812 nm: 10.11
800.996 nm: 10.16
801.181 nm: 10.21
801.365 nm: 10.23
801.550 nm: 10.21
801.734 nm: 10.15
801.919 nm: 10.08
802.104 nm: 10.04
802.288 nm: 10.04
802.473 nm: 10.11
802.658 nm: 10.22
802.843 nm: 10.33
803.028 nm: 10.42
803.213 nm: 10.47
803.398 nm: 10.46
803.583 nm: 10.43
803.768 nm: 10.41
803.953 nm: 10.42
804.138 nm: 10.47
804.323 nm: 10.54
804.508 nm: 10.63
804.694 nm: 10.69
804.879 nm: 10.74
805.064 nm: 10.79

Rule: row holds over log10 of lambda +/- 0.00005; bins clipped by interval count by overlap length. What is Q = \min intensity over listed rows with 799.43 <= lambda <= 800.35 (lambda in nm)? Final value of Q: 9.93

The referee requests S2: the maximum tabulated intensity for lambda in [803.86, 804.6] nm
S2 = 10.63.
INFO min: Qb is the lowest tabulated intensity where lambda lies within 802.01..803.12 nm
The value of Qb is 10.04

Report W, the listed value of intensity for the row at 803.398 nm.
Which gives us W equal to 10.46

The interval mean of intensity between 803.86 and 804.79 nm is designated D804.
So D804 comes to 10.6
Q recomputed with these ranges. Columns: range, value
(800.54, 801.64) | 10.06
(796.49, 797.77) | 9.503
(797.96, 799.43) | 9.463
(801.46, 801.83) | 10.15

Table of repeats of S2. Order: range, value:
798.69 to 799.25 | 9.768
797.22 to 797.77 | 9.699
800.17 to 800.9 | 10.11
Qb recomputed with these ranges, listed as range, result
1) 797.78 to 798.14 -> 9.459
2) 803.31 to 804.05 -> 10.41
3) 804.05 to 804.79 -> 10.47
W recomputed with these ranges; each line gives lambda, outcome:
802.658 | 10.22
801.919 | 10.08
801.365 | 10.23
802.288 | 10.04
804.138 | 10.47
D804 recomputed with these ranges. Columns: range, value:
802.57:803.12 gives 10.3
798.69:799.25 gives 9.7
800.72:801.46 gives 10.2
